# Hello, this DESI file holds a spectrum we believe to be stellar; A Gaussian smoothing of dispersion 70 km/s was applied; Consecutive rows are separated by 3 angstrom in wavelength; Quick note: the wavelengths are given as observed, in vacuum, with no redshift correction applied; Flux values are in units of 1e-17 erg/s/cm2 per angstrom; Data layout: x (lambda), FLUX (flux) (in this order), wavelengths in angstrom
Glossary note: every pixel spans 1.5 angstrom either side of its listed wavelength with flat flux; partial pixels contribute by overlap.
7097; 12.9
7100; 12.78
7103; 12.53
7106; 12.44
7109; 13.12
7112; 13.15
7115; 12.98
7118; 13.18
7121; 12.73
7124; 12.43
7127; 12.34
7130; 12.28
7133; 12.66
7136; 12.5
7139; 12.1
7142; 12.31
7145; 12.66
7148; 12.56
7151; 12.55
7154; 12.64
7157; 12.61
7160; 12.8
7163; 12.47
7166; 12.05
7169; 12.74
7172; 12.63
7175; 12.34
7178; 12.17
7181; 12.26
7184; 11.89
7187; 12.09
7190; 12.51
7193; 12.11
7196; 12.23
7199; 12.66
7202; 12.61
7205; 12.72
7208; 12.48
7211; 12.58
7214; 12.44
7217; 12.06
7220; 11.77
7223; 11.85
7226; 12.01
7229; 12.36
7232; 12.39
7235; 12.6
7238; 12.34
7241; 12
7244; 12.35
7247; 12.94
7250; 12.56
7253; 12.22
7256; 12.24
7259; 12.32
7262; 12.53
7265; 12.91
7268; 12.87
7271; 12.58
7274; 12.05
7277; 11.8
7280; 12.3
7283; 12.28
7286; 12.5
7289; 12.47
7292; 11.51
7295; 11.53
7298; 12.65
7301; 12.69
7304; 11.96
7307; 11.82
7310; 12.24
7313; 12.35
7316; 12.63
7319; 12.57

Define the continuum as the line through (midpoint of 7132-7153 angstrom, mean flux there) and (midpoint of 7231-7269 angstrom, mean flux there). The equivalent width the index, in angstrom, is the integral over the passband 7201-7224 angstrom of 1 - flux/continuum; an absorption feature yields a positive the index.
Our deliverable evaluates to 0.3 angstrom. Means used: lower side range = 12.5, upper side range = 12.5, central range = 12.3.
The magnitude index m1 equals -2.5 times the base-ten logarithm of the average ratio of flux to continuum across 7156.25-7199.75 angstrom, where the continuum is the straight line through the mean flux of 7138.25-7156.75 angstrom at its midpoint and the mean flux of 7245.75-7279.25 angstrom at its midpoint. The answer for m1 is 0.01 mag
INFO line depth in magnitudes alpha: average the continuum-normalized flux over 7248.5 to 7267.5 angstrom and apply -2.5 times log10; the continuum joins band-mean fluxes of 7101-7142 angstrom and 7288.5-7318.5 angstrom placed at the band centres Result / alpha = -0.02 mag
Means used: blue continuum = 12.6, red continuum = 12.2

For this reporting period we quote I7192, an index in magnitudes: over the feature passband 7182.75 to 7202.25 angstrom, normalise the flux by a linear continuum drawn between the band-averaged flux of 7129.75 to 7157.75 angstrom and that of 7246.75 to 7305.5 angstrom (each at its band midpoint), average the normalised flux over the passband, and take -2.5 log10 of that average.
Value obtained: 0.01 mag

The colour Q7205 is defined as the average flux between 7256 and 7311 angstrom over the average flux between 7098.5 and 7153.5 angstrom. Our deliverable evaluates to 0.97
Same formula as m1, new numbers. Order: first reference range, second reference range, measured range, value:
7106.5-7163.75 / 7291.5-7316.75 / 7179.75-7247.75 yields 0.01 mag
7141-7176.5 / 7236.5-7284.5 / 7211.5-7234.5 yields 0.02 mag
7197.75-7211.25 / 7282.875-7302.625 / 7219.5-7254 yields 0.02 mag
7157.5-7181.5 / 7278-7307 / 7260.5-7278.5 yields -0.02 mag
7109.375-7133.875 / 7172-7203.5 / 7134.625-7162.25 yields 0.00 mag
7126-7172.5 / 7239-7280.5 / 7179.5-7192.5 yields 0.02 mag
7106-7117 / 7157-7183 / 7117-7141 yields 0.03 mag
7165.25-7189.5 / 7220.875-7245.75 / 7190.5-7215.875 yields -0.02 mag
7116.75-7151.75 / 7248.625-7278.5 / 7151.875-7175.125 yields 0.00 mag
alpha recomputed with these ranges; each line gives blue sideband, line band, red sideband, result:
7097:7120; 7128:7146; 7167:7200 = 0.022 mag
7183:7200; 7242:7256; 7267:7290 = -0.014 mag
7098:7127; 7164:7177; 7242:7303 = 0.018 mag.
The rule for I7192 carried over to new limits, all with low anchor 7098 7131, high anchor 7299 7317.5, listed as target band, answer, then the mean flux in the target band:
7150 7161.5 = 0.00 mag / 12.7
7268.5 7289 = 0.01 mag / 12.3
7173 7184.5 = 0.03 mag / 12.2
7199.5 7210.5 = -0.01 mag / 12.6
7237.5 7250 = 0.00 mag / 12.4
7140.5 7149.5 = 0.01 mag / 12.5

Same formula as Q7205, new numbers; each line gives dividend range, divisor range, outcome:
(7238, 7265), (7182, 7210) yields 1.00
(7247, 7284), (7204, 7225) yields 1.01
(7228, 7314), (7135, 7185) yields 0.99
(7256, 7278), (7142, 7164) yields 0.99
